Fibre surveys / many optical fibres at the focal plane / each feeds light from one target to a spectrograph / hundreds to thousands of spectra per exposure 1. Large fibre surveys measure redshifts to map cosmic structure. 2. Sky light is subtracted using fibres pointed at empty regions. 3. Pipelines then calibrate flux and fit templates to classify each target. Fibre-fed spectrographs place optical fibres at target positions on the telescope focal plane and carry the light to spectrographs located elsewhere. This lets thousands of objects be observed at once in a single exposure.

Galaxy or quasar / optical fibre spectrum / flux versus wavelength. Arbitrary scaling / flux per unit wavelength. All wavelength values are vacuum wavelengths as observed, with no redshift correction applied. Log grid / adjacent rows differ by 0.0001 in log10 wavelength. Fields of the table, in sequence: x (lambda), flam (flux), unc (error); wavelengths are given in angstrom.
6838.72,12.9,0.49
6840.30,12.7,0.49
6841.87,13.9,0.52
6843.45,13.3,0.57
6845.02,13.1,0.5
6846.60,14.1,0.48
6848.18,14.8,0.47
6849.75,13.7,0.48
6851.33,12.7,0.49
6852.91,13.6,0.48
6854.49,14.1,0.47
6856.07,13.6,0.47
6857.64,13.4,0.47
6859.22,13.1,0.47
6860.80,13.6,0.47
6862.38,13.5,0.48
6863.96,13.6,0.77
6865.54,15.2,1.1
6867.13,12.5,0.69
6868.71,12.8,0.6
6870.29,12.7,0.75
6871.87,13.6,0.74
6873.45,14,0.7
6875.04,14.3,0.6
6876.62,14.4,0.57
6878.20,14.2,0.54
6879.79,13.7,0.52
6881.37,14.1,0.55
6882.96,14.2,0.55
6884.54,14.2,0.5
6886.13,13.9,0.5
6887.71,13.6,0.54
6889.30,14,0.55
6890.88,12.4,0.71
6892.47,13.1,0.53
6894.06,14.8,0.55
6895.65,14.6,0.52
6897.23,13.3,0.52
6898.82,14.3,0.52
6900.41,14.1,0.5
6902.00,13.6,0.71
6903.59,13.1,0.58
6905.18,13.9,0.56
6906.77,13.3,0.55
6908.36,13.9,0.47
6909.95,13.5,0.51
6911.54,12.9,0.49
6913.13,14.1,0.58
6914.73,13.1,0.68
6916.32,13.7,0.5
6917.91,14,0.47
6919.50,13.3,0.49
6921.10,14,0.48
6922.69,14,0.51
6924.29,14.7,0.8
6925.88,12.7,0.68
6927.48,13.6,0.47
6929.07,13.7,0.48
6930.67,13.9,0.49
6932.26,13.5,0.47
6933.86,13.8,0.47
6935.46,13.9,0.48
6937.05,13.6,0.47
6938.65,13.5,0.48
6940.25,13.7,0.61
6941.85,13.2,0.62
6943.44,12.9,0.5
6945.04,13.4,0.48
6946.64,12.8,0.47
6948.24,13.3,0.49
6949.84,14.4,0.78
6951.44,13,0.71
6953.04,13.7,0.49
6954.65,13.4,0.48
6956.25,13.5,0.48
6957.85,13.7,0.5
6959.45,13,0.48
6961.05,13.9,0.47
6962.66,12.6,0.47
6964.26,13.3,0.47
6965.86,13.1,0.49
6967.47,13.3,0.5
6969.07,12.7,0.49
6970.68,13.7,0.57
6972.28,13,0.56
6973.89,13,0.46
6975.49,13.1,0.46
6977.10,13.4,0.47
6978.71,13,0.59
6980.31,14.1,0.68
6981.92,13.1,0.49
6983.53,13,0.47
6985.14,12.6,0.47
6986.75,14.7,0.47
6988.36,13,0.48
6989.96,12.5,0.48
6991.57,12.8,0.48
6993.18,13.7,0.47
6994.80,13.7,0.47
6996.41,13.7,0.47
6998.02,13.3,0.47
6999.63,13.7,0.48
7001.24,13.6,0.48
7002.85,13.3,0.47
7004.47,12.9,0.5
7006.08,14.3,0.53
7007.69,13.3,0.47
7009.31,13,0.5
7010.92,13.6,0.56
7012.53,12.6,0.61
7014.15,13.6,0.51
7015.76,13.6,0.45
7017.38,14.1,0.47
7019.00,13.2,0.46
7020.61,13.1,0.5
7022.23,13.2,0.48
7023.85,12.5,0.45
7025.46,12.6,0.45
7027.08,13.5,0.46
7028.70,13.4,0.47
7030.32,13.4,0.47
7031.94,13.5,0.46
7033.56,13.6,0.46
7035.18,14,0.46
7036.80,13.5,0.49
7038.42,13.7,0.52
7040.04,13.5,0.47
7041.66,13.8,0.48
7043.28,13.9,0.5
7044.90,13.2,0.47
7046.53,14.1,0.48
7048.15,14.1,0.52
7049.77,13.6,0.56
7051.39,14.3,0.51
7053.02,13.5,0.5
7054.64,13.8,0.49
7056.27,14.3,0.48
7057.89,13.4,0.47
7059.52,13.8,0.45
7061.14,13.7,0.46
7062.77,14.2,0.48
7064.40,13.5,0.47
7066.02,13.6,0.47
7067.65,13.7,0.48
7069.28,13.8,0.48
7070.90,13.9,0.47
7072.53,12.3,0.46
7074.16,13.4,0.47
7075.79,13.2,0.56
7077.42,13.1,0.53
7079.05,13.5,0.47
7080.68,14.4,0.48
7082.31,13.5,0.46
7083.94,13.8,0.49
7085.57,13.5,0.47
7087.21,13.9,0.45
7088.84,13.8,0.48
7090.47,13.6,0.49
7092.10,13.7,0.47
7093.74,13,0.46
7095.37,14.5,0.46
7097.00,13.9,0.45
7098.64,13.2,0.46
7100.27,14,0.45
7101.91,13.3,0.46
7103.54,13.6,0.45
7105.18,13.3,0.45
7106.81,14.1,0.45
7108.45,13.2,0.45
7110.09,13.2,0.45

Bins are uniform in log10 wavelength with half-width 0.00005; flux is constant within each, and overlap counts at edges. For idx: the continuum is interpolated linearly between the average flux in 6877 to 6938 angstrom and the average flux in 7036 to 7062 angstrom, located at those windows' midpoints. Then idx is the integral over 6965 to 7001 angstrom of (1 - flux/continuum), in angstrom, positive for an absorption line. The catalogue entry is 1.2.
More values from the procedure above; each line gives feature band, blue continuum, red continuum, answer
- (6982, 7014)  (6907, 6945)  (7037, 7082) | 0.73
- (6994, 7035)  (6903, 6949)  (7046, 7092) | 0.77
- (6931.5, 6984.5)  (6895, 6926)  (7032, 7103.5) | 1.39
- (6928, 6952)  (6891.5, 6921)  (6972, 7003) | 0.05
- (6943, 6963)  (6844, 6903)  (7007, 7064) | 0.39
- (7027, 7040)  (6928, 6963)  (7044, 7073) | 0.10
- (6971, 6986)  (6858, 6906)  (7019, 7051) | 0.46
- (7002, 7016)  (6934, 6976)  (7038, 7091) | 0.17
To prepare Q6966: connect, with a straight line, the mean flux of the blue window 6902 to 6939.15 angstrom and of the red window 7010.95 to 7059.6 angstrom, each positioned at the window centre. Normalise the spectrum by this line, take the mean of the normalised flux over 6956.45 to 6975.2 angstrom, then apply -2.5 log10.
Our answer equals 0.03 mag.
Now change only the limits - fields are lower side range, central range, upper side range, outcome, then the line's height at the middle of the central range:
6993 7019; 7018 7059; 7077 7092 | 0.002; 13.6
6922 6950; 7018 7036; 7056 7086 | 0.025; 13.6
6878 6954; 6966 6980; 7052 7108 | 0.038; 13.7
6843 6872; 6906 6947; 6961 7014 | -0.014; 13.4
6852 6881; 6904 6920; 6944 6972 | -0.006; 13.5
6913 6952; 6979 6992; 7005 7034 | 0.016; 13.4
